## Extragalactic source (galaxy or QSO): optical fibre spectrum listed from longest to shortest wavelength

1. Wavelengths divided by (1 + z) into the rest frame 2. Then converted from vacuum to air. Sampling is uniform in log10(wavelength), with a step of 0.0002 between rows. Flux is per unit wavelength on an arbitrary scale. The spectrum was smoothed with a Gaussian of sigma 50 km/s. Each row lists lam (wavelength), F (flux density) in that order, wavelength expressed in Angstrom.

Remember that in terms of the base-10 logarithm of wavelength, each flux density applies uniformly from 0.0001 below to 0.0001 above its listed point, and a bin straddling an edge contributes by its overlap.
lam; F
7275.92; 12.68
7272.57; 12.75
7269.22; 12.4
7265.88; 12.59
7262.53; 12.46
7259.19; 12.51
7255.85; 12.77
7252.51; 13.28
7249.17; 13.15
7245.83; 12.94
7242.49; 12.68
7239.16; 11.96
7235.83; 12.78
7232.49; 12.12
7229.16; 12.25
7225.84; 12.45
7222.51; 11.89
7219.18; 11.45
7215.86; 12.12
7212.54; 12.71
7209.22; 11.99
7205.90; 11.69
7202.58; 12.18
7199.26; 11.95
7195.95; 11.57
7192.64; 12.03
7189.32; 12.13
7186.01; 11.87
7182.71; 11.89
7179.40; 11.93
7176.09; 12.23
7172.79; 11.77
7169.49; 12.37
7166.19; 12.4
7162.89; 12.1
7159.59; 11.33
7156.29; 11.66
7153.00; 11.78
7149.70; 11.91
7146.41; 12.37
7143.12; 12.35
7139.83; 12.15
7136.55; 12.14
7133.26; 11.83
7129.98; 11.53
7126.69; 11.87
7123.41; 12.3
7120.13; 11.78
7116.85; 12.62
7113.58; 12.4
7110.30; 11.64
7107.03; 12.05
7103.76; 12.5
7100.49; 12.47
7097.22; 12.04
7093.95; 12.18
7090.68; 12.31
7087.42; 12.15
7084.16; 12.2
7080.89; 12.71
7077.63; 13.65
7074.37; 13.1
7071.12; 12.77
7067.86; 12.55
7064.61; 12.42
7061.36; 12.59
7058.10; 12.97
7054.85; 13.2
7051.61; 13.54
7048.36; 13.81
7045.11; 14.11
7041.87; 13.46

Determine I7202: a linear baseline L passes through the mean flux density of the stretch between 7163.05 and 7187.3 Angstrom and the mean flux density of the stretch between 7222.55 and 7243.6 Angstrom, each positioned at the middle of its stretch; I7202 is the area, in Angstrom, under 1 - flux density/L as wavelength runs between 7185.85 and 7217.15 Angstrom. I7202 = 0.4 Angstrom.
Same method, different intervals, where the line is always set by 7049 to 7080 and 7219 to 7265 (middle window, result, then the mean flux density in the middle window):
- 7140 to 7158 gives 1.05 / 12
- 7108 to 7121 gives 0.74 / 12.1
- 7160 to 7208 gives 2.58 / 12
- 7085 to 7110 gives 1.35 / 12.2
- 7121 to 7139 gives 1.24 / 11.9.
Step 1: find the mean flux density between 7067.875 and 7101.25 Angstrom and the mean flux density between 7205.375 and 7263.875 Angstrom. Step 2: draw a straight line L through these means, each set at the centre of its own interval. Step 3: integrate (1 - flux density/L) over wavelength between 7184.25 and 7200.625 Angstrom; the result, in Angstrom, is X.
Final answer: 0.7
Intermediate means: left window 12.6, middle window 11.9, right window 12.4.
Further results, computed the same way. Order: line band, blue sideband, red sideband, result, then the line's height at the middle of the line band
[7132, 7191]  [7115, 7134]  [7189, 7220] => -0.08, 12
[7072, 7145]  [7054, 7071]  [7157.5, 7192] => 0.88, 12.4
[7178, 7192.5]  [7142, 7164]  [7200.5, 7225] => 0.00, 12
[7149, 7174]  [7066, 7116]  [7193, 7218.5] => 0.54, 12.2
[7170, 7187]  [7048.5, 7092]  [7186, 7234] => 0.33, 12.2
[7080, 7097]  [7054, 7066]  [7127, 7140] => 0.21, 12.4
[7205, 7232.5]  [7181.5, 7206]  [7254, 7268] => 0.21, 12.2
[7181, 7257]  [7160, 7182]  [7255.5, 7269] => 0.47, 12.3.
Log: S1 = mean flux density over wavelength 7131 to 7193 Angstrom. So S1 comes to 12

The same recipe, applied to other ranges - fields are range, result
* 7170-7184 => 12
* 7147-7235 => 12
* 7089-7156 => 12.1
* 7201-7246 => 12.2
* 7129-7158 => 12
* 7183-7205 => 11.9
